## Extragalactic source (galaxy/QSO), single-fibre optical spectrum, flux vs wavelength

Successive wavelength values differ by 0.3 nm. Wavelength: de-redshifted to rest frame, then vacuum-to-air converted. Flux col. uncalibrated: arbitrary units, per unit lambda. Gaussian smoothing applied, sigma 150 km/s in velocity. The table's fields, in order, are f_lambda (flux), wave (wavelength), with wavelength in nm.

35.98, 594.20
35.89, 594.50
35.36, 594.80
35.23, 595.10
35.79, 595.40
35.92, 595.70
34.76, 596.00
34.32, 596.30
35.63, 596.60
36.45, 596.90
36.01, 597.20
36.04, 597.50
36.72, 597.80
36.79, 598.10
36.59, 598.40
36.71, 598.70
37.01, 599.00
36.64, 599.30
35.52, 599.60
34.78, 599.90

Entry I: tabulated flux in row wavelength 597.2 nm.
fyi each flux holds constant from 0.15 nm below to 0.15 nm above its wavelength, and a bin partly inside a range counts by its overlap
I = 36.01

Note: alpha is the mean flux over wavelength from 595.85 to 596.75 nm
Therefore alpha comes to 34.9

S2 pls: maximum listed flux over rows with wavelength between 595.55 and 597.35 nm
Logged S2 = 36.45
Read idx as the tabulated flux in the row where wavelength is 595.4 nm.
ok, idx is 35.79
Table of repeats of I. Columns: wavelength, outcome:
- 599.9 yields 34.78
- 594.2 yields 35.98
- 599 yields 37.01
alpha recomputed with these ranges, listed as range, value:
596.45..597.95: 36.2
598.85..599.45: 36.8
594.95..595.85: 35.6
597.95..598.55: 36.7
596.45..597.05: 36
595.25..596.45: 35.2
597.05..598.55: 36.4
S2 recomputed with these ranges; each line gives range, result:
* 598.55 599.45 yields 37.01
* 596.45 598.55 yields 36.79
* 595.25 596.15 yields 35.92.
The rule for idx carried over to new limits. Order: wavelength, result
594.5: 35.89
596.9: 36.45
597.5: 36.04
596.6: 35.63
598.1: 36.79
